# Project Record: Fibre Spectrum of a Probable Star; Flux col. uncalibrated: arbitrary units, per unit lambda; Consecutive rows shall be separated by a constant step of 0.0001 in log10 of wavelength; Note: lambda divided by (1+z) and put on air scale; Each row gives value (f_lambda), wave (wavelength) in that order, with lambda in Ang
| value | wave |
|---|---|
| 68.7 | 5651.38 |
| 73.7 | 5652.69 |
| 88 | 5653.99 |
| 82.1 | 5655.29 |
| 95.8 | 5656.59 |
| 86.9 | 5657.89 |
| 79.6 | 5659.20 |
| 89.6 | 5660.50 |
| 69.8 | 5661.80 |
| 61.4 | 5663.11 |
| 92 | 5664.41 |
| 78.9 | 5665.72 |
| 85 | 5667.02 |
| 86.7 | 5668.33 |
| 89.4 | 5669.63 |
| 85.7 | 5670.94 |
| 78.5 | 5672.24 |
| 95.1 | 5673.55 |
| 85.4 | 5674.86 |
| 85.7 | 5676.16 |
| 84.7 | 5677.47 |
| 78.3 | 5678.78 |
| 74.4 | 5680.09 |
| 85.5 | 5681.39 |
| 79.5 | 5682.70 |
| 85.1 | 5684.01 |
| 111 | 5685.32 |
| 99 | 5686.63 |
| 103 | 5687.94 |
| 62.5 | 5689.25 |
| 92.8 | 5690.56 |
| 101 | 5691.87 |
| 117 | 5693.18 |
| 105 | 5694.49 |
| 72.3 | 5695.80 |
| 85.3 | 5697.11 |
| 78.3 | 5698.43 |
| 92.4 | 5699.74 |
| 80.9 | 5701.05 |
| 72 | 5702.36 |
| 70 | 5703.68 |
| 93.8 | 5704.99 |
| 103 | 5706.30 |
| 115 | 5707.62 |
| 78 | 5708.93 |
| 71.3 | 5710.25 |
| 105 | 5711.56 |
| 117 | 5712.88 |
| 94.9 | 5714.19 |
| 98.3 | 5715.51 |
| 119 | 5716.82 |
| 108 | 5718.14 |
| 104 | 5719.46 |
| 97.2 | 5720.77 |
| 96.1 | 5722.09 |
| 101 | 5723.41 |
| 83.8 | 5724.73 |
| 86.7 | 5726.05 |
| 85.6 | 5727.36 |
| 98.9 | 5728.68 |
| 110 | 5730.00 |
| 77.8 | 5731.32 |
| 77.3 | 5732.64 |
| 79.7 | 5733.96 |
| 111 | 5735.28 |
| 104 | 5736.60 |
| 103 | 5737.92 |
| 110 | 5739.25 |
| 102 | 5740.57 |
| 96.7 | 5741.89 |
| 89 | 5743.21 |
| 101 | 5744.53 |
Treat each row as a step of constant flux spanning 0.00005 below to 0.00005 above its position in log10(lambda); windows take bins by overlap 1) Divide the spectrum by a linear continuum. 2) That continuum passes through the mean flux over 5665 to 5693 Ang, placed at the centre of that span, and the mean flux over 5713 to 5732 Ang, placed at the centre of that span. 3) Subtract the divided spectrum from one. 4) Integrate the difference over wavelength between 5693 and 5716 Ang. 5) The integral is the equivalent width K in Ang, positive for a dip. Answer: 0.6 Ang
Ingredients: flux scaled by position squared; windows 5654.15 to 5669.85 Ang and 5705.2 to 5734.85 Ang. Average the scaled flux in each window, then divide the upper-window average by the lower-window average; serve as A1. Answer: 1.18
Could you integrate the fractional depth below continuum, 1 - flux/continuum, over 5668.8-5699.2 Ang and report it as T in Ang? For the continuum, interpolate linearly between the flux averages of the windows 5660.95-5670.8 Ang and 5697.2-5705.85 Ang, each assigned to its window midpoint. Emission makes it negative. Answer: -2.6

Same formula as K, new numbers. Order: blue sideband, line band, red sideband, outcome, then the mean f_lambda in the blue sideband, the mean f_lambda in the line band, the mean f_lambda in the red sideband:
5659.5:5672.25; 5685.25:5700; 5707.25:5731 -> -0.5 Ang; 81.8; 92.6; 97.8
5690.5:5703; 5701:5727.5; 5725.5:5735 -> -1.6 Ang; 89.6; 94.8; 89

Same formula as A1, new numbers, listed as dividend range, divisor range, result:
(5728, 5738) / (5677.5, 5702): 1.08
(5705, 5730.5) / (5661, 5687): 1.18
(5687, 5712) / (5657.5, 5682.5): 1.09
